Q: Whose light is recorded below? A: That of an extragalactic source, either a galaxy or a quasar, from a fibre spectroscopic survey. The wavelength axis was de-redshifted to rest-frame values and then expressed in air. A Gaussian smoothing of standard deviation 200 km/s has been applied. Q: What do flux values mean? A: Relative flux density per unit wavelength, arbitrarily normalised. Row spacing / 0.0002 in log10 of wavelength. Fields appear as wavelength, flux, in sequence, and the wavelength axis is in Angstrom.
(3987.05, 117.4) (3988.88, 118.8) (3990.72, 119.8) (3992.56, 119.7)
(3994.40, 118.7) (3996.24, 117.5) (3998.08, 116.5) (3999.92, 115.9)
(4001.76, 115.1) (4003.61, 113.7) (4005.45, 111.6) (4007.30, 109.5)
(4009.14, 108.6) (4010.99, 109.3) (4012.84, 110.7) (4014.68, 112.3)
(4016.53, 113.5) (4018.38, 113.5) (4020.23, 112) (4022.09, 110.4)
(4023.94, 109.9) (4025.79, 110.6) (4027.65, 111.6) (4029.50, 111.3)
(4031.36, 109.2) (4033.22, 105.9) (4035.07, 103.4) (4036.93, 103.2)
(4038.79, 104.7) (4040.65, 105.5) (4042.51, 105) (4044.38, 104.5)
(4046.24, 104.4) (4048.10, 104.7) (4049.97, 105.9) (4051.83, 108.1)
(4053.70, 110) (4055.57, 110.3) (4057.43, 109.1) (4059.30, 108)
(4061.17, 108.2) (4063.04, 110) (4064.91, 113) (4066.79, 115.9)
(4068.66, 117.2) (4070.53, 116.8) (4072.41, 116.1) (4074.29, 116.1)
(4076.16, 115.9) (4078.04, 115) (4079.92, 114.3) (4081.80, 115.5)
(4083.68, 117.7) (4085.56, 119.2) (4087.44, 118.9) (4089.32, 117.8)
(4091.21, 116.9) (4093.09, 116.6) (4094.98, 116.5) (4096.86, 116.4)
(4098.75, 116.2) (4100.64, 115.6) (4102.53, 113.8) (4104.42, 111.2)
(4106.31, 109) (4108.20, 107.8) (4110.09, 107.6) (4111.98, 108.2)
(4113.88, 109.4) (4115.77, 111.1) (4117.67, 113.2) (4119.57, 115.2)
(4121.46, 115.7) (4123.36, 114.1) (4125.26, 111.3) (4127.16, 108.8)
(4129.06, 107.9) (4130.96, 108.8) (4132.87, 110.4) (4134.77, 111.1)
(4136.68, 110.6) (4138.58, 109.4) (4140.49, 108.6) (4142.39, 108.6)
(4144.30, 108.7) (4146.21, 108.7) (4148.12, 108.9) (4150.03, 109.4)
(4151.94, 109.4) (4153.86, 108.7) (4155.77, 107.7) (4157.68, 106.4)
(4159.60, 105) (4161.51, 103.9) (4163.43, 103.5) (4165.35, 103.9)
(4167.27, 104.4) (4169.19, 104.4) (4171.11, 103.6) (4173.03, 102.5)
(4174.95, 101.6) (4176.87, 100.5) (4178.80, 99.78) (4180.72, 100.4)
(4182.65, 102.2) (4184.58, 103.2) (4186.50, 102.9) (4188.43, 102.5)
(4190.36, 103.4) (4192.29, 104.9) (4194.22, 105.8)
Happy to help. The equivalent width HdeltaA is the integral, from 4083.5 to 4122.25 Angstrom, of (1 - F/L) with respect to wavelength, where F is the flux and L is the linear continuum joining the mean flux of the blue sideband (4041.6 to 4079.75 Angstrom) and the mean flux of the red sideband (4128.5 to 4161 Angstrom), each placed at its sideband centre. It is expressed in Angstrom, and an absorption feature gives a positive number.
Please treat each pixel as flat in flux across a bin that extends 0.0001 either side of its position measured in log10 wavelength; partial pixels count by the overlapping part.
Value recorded -1.5 Angstrom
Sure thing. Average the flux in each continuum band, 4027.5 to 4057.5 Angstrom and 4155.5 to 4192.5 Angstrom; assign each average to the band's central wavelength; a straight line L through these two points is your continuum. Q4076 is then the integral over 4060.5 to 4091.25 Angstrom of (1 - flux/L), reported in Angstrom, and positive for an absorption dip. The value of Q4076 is -2.8 Angstrom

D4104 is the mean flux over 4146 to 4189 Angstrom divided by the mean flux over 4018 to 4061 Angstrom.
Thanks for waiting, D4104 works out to 0.97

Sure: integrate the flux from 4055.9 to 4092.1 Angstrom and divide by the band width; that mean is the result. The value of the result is 115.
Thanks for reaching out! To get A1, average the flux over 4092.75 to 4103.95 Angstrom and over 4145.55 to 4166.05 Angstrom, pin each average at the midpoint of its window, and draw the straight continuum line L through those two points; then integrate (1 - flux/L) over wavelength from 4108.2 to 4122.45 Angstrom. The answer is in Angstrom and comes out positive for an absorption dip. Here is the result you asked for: 0.2 Angstrom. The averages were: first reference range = 116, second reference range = 107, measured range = 111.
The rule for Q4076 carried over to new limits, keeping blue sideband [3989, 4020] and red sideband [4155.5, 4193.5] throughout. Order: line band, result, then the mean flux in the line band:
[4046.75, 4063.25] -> 0.43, 108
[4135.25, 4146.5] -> -0.40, 109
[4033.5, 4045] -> 0.77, 104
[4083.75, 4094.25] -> -0.88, 118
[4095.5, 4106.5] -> -0.62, 114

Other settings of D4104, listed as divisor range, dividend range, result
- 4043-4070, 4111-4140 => 1.02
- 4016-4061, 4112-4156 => 1.02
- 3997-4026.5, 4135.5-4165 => 0.96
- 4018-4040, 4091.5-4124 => 1.04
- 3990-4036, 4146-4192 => 0.93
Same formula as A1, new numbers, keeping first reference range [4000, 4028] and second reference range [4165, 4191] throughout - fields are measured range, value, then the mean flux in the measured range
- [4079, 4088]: -0.78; 117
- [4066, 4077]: -0.81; 116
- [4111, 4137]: -1.39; 111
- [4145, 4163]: -0.63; 107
